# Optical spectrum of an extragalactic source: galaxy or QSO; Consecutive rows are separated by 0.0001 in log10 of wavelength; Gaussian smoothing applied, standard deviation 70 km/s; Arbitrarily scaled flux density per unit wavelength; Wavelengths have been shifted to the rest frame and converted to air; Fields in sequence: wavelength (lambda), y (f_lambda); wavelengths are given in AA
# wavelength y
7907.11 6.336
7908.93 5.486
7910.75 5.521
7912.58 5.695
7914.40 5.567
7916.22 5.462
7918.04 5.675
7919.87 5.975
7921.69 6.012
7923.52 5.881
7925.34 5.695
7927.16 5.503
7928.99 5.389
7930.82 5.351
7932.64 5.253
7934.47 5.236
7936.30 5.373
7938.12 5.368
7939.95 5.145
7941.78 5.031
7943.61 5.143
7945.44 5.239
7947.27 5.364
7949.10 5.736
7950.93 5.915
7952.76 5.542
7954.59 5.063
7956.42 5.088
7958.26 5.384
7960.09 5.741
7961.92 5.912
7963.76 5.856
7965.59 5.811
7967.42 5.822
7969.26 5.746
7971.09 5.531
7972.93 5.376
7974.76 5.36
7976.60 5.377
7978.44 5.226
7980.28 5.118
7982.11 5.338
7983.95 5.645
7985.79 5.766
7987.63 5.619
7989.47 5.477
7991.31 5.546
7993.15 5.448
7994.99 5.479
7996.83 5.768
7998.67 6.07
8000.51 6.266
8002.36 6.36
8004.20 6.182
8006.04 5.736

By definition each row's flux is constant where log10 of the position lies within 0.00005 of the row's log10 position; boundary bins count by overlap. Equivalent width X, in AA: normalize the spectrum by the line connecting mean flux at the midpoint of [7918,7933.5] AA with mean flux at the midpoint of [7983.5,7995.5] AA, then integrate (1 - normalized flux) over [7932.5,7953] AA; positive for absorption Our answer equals 0.9 AA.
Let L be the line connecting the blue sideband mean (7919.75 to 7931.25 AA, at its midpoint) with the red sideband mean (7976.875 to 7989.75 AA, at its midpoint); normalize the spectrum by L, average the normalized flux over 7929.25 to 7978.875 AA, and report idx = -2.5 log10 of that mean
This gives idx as 0.024 mag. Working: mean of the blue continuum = 5.68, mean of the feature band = 5.45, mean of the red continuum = 5.45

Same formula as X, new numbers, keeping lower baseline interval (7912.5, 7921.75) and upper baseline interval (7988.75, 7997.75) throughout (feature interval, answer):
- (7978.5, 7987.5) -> 0.2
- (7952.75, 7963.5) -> 0.3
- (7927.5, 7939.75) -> 0.8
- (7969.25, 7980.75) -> 0.4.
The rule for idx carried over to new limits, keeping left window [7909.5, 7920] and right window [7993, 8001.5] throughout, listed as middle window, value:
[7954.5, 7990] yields 0.048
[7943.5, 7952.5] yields 0.037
